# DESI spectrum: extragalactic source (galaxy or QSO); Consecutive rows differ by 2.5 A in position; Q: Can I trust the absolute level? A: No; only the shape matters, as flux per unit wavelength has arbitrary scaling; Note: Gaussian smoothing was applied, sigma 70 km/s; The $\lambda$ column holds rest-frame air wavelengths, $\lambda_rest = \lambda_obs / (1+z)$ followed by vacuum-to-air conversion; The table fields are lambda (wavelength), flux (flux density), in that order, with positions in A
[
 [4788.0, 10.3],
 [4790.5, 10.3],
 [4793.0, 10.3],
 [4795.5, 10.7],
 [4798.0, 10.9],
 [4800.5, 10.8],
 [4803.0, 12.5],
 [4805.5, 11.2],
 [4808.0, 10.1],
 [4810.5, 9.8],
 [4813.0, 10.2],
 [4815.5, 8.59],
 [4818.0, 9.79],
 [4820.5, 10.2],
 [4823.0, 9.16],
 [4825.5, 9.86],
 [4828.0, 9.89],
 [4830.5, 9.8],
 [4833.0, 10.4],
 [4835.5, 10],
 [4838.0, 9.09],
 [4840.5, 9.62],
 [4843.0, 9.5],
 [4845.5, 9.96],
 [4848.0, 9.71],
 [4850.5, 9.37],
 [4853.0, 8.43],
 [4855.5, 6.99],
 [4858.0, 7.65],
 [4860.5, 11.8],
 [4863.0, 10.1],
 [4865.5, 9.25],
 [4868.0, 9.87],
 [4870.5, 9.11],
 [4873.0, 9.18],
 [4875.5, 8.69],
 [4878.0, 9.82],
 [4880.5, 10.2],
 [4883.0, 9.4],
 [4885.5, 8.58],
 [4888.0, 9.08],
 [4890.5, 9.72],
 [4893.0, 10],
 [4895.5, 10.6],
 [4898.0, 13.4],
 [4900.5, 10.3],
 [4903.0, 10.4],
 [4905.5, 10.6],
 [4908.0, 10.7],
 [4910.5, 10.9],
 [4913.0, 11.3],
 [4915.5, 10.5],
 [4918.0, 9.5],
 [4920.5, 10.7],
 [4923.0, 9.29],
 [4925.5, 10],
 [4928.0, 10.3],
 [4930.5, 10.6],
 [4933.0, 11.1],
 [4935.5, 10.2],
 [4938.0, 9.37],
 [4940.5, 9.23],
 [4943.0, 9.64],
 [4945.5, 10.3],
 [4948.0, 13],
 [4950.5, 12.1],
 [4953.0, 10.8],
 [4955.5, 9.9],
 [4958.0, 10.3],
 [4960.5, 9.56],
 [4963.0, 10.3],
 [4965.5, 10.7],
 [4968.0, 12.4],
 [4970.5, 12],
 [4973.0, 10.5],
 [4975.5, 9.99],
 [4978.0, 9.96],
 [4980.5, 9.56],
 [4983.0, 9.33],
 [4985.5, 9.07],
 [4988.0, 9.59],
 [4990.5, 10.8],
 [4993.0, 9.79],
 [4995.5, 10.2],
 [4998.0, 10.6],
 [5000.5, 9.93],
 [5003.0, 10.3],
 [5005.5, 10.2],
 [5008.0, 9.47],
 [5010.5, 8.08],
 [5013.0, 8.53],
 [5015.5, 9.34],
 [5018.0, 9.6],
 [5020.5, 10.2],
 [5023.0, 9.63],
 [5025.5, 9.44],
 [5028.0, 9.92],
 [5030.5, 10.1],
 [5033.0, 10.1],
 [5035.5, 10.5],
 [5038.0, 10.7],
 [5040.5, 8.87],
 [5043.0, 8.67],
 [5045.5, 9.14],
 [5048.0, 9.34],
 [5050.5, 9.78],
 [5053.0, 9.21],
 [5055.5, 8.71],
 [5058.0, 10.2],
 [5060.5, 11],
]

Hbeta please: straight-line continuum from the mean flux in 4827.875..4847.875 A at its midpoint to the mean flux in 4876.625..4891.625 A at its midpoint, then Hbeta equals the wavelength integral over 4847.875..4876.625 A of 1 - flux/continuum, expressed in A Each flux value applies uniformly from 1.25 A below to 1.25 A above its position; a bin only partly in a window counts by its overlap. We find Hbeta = 1.3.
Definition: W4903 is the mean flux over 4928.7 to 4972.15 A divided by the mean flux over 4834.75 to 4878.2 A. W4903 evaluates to 1.14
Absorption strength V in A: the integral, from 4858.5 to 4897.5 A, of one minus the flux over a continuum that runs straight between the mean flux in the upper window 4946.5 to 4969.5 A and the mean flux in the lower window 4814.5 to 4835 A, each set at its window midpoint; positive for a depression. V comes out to 2.0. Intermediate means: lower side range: 9.74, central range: 9.73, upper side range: 11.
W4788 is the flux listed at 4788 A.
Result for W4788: 10.3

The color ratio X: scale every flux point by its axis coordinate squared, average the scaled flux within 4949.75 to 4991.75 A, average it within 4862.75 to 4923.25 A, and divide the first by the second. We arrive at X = 1.1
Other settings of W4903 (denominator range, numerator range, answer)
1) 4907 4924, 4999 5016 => 0.90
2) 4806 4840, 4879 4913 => 1.06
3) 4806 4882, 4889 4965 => 1.10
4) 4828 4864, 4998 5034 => 1.02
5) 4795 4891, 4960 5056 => 1.02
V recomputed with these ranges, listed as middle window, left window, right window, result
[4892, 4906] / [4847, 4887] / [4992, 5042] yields -2.3 A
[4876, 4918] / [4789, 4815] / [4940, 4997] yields 0.8 A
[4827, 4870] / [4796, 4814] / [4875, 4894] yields 2.5 A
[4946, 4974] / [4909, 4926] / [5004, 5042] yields -2.7 A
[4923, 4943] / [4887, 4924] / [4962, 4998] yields 0.7 A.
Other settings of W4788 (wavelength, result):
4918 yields 9.5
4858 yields 7.65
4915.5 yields 10.5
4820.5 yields 10.2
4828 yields 9.89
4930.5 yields 10.6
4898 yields 13.4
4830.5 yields 9.8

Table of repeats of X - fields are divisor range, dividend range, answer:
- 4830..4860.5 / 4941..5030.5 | 1.15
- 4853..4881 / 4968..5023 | 1.13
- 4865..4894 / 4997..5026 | 1.08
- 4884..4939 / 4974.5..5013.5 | 0.97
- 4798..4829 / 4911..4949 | 1.06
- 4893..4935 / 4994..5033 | 0.95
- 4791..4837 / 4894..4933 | 1.08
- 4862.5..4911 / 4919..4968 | 1.07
